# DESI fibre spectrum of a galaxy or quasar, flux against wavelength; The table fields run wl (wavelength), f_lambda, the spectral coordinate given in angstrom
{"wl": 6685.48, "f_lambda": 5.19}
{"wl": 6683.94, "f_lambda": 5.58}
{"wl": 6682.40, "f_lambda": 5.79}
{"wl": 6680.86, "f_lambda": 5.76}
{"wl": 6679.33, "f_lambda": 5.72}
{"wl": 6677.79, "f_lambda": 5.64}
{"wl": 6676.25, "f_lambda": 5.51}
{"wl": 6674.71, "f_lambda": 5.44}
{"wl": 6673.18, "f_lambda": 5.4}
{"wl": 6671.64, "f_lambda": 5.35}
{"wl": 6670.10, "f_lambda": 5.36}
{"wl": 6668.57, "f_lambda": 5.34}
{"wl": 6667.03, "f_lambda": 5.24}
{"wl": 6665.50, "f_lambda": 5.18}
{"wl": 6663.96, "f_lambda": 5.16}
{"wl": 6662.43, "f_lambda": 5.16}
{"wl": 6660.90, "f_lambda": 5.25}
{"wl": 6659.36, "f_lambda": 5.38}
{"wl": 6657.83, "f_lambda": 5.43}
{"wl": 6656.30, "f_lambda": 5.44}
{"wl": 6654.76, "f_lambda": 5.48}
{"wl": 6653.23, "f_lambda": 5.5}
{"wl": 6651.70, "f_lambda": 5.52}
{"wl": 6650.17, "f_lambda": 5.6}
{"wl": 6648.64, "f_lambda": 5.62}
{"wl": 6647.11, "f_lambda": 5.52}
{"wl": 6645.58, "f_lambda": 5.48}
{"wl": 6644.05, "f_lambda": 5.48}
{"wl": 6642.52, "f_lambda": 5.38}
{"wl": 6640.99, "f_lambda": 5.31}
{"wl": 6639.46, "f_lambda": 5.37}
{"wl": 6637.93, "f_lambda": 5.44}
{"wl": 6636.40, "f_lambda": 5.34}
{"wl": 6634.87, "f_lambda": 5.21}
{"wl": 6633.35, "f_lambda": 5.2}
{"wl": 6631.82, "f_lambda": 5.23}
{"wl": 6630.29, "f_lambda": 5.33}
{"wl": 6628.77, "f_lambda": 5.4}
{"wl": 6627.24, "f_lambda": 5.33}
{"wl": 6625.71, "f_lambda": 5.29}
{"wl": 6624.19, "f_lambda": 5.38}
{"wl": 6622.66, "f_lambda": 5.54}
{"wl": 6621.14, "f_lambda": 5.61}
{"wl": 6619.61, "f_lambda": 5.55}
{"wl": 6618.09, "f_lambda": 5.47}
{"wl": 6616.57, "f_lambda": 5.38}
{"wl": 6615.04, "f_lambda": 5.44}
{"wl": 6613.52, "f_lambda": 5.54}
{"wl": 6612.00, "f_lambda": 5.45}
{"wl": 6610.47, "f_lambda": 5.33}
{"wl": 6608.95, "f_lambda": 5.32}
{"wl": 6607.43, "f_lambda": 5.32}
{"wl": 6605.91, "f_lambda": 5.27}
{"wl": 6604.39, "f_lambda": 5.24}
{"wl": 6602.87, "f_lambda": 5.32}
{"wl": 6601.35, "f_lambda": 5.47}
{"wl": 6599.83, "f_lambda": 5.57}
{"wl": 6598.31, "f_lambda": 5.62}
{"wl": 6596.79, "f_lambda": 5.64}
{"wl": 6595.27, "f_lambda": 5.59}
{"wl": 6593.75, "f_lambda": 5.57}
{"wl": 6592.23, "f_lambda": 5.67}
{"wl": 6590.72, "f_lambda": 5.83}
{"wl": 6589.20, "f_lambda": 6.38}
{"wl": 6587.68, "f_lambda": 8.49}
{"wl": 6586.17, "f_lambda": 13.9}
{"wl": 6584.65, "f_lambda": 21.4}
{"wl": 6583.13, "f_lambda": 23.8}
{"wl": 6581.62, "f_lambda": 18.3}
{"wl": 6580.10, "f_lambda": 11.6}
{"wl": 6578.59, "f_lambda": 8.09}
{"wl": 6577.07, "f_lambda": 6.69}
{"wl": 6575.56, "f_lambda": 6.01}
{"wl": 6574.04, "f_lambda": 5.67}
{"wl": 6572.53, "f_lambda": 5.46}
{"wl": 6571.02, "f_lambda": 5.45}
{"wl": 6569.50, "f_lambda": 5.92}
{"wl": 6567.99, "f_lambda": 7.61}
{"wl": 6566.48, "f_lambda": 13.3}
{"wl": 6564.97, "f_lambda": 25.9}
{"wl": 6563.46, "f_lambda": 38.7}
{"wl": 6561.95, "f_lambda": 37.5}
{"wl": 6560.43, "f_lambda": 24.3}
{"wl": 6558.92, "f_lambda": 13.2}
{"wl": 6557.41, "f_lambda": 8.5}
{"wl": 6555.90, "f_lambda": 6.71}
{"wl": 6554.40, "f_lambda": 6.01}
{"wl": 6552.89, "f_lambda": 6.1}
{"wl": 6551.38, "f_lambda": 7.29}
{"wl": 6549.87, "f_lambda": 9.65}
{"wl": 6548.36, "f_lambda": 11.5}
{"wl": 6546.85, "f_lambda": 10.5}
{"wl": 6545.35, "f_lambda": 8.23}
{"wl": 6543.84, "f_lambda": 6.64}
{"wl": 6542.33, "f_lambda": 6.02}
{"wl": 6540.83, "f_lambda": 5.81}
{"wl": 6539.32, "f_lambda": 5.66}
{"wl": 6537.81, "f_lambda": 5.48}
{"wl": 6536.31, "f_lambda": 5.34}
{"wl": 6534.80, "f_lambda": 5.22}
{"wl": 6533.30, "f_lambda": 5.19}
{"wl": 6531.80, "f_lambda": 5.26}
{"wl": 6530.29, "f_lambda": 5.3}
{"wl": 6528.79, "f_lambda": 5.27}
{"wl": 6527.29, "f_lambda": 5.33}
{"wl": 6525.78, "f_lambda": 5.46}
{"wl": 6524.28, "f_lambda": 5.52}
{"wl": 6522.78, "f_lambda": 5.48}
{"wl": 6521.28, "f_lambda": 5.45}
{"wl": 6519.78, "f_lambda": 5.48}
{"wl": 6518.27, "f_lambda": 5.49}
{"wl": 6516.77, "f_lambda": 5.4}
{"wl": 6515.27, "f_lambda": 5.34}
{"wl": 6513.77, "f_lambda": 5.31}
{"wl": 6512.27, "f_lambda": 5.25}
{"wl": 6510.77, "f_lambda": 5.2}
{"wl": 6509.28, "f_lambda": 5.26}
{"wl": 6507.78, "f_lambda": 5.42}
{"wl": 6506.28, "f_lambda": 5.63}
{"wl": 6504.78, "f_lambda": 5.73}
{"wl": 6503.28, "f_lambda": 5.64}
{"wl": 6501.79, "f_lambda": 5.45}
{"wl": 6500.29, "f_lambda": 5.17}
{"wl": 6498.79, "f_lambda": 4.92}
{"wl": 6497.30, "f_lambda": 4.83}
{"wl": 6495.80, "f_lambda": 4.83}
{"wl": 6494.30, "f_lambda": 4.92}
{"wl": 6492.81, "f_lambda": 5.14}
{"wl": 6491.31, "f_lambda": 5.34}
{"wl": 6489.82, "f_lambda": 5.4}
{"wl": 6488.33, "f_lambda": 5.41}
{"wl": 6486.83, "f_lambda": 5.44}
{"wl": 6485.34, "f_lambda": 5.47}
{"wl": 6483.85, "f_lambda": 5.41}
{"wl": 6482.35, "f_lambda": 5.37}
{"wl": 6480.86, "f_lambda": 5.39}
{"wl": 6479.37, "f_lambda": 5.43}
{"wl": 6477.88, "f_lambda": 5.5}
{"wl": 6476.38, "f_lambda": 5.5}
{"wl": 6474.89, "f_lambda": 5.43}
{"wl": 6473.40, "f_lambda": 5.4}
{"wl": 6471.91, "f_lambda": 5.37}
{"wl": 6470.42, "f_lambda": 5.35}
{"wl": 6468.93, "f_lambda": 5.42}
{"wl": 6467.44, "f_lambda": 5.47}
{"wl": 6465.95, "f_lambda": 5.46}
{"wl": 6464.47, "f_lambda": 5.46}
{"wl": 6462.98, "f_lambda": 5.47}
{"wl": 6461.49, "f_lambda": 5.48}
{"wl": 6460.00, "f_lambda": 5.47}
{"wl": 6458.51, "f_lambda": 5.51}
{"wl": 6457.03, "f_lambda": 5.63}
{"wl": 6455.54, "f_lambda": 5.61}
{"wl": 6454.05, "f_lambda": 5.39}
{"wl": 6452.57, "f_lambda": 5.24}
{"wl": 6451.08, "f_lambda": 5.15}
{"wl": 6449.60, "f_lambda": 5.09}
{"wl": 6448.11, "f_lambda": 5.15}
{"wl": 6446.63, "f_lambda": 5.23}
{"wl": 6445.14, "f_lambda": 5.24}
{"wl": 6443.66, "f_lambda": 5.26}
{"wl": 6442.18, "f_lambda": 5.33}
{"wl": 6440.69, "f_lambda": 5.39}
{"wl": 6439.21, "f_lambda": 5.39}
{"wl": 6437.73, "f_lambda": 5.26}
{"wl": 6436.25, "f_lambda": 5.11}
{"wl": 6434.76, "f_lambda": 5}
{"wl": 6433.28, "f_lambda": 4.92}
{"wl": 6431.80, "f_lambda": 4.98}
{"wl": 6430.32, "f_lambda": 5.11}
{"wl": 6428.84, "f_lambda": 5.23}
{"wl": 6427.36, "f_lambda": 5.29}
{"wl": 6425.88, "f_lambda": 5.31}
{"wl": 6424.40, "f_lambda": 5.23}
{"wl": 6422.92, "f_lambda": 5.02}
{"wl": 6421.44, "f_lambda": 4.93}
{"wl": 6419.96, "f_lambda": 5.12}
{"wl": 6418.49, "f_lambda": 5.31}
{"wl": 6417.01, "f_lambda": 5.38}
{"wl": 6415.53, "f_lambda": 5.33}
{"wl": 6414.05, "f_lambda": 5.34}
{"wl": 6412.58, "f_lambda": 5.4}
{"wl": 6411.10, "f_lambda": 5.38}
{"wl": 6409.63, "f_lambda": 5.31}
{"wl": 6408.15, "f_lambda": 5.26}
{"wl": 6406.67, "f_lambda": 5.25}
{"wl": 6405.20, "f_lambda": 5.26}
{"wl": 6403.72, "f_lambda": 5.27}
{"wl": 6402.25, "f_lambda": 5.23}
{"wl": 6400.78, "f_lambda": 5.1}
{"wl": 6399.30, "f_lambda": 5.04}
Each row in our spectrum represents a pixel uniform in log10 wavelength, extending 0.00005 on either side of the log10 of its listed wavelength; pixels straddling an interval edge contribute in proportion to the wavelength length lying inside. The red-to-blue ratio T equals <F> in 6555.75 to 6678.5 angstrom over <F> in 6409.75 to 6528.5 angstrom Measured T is 1.5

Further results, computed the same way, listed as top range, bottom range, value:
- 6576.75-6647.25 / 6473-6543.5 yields 1.29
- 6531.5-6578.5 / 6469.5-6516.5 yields 1.95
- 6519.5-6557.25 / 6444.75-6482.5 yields 1.19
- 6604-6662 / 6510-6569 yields 0.58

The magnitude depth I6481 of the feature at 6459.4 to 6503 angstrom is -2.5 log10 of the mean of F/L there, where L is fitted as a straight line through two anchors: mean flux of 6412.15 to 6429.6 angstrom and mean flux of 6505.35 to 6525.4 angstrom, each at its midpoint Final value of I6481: 0.00 mag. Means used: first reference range 5.24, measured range 5.34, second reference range 5.41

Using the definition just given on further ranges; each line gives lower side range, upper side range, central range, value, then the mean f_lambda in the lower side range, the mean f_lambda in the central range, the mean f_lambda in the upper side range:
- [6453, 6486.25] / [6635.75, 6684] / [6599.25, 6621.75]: 0.01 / 5.45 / 5.42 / 5.44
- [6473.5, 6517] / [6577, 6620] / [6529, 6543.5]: 0.16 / 5.33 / 5.5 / 7.9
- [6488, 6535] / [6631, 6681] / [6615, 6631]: -0.01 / 5.32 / 5.43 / 5.4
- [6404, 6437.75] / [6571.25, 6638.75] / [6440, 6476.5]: 0.04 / 5.2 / 5.38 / 7.02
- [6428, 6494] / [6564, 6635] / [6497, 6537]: 0.17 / 5.33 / 5.35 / 7.71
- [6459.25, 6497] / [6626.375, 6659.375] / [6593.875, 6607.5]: -0.01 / 5.37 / 5.46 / 5.41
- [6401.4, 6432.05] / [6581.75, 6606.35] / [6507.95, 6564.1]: -0.11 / 5.24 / 8.55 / 8.71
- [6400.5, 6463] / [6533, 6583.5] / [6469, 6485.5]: 0.33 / 5.26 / 5.42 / 11.1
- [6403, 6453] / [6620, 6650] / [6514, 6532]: -0.02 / 5.22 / 5.4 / 5.4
